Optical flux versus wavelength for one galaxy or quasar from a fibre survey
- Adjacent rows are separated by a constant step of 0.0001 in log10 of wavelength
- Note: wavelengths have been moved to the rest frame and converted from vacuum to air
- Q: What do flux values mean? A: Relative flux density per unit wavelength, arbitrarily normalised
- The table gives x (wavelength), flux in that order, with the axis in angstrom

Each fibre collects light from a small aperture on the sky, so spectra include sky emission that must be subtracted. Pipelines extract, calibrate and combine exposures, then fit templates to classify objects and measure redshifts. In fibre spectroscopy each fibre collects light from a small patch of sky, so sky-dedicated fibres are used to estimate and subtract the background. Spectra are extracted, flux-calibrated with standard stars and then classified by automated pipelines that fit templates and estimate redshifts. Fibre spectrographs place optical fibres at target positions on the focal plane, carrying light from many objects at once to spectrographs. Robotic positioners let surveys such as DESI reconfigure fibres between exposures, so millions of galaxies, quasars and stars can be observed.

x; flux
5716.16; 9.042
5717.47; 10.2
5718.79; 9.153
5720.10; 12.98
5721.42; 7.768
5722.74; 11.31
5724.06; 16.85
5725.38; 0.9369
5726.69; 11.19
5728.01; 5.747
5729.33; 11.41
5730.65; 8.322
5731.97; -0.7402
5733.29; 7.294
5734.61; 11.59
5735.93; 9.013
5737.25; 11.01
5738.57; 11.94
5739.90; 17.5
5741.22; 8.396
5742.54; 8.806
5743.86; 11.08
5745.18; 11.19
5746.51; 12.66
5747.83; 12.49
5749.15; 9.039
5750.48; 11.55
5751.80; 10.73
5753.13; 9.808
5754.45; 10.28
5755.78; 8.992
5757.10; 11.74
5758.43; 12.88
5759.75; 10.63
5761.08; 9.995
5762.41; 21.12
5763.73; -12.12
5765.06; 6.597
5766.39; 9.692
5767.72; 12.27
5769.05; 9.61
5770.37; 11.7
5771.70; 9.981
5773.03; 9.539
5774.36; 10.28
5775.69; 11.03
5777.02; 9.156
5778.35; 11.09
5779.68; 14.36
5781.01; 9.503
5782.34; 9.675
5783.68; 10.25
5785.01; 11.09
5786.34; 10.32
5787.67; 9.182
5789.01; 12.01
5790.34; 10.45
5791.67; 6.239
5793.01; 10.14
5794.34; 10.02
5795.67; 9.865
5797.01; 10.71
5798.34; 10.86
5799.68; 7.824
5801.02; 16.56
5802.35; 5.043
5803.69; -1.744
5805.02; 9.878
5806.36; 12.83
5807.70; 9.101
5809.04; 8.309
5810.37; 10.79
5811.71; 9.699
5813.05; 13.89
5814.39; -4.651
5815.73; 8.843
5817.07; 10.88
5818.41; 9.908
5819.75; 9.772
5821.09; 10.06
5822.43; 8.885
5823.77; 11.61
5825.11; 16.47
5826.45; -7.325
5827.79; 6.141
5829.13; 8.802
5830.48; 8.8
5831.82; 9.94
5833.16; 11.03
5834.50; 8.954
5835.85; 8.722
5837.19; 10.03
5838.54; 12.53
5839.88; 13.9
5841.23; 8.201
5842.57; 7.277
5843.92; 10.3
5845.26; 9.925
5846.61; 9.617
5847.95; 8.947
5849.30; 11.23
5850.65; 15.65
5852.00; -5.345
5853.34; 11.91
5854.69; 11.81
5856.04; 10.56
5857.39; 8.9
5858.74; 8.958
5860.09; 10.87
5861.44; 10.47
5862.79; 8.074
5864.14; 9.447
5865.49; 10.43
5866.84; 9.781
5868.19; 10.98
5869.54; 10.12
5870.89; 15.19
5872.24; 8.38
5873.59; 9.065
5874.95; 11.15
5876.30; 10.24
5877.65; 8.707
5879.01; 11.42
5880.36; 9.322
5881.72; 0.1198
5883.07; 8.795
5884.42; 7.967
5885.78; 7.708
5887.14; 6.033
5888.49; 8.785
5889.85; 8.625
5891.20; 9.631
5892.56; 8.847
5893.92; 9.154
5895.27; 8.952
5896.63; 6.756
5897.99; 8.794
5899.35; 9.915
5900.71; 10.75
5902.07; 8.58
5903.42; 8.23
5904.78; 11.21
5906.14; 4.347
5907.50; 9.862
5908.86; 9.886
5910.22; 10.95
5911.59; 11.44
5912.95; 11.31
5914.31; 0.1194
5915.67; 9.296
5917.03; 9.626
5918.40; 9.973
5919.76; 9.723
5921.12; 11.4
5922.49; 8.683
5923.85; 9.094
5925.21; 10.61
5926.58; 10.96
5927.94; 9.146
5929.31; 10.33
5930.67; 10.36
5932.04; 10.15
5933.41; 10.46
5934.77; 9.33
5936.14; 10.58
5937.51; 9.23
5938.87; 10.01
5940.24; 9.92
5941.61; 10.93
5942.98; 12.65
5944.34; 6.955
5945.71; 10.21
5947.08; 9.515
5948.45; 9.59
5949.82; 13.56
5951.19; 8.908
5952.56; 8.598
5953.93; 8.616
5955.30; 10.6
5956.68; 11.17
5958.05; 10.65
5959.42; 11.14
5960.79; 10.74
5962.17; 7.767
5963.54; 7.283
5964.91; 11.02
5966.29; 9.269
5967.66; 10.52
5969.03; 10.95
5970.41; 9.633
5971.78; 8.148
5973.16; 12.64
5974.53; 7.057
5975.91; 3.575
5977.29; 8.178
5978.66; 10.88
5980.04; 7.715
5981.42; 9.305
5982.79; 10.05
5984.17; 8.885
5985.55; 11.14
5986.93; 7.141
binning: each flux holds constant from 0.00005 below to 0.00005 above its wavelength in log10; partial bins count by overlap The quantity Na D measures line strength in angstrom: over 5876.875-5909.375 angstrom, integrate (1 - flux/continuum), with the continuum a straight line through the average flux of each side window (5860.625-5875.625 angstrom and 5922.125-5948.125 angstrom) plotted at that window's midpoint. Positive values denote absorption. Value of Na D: 5.5 angstrom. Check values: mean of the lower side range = 10.3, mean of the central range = 8.43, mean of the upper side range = 9.97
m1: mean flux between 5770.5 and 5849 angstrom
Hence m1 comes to 9.43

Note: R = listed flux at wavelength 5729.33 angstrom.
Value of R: 11.41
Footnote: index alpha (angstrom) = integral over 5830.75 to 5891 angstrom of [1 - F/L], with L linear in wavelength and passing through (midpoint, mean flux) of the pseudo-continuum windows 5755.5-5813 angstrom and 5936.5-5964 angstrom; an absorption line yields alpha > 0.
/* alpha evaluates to 2.5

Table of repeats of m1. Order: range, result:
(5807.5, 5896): 9.11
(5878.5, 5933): 8.92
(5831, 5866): 9.7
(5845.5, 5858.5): 9.26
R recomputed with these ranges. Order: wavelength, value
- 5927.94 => 9.146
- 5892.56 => 8.847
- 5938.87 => 10.01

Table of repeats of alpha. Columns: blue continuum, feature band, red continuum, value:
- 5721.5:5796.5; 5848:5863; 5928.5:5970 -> 0.9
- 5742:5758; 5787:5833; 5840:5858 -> 4.8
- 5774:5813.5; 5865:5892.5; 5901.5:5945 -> 1.6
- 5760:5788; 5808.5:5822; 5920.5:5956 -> 1.5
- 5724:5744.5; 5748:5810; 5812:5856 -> -4.6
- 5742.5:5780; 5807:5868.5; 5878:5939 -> 2.5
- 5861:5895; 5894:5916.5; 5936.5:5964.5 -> 1.5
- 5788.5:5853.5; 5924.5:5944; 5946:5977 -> -1.7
